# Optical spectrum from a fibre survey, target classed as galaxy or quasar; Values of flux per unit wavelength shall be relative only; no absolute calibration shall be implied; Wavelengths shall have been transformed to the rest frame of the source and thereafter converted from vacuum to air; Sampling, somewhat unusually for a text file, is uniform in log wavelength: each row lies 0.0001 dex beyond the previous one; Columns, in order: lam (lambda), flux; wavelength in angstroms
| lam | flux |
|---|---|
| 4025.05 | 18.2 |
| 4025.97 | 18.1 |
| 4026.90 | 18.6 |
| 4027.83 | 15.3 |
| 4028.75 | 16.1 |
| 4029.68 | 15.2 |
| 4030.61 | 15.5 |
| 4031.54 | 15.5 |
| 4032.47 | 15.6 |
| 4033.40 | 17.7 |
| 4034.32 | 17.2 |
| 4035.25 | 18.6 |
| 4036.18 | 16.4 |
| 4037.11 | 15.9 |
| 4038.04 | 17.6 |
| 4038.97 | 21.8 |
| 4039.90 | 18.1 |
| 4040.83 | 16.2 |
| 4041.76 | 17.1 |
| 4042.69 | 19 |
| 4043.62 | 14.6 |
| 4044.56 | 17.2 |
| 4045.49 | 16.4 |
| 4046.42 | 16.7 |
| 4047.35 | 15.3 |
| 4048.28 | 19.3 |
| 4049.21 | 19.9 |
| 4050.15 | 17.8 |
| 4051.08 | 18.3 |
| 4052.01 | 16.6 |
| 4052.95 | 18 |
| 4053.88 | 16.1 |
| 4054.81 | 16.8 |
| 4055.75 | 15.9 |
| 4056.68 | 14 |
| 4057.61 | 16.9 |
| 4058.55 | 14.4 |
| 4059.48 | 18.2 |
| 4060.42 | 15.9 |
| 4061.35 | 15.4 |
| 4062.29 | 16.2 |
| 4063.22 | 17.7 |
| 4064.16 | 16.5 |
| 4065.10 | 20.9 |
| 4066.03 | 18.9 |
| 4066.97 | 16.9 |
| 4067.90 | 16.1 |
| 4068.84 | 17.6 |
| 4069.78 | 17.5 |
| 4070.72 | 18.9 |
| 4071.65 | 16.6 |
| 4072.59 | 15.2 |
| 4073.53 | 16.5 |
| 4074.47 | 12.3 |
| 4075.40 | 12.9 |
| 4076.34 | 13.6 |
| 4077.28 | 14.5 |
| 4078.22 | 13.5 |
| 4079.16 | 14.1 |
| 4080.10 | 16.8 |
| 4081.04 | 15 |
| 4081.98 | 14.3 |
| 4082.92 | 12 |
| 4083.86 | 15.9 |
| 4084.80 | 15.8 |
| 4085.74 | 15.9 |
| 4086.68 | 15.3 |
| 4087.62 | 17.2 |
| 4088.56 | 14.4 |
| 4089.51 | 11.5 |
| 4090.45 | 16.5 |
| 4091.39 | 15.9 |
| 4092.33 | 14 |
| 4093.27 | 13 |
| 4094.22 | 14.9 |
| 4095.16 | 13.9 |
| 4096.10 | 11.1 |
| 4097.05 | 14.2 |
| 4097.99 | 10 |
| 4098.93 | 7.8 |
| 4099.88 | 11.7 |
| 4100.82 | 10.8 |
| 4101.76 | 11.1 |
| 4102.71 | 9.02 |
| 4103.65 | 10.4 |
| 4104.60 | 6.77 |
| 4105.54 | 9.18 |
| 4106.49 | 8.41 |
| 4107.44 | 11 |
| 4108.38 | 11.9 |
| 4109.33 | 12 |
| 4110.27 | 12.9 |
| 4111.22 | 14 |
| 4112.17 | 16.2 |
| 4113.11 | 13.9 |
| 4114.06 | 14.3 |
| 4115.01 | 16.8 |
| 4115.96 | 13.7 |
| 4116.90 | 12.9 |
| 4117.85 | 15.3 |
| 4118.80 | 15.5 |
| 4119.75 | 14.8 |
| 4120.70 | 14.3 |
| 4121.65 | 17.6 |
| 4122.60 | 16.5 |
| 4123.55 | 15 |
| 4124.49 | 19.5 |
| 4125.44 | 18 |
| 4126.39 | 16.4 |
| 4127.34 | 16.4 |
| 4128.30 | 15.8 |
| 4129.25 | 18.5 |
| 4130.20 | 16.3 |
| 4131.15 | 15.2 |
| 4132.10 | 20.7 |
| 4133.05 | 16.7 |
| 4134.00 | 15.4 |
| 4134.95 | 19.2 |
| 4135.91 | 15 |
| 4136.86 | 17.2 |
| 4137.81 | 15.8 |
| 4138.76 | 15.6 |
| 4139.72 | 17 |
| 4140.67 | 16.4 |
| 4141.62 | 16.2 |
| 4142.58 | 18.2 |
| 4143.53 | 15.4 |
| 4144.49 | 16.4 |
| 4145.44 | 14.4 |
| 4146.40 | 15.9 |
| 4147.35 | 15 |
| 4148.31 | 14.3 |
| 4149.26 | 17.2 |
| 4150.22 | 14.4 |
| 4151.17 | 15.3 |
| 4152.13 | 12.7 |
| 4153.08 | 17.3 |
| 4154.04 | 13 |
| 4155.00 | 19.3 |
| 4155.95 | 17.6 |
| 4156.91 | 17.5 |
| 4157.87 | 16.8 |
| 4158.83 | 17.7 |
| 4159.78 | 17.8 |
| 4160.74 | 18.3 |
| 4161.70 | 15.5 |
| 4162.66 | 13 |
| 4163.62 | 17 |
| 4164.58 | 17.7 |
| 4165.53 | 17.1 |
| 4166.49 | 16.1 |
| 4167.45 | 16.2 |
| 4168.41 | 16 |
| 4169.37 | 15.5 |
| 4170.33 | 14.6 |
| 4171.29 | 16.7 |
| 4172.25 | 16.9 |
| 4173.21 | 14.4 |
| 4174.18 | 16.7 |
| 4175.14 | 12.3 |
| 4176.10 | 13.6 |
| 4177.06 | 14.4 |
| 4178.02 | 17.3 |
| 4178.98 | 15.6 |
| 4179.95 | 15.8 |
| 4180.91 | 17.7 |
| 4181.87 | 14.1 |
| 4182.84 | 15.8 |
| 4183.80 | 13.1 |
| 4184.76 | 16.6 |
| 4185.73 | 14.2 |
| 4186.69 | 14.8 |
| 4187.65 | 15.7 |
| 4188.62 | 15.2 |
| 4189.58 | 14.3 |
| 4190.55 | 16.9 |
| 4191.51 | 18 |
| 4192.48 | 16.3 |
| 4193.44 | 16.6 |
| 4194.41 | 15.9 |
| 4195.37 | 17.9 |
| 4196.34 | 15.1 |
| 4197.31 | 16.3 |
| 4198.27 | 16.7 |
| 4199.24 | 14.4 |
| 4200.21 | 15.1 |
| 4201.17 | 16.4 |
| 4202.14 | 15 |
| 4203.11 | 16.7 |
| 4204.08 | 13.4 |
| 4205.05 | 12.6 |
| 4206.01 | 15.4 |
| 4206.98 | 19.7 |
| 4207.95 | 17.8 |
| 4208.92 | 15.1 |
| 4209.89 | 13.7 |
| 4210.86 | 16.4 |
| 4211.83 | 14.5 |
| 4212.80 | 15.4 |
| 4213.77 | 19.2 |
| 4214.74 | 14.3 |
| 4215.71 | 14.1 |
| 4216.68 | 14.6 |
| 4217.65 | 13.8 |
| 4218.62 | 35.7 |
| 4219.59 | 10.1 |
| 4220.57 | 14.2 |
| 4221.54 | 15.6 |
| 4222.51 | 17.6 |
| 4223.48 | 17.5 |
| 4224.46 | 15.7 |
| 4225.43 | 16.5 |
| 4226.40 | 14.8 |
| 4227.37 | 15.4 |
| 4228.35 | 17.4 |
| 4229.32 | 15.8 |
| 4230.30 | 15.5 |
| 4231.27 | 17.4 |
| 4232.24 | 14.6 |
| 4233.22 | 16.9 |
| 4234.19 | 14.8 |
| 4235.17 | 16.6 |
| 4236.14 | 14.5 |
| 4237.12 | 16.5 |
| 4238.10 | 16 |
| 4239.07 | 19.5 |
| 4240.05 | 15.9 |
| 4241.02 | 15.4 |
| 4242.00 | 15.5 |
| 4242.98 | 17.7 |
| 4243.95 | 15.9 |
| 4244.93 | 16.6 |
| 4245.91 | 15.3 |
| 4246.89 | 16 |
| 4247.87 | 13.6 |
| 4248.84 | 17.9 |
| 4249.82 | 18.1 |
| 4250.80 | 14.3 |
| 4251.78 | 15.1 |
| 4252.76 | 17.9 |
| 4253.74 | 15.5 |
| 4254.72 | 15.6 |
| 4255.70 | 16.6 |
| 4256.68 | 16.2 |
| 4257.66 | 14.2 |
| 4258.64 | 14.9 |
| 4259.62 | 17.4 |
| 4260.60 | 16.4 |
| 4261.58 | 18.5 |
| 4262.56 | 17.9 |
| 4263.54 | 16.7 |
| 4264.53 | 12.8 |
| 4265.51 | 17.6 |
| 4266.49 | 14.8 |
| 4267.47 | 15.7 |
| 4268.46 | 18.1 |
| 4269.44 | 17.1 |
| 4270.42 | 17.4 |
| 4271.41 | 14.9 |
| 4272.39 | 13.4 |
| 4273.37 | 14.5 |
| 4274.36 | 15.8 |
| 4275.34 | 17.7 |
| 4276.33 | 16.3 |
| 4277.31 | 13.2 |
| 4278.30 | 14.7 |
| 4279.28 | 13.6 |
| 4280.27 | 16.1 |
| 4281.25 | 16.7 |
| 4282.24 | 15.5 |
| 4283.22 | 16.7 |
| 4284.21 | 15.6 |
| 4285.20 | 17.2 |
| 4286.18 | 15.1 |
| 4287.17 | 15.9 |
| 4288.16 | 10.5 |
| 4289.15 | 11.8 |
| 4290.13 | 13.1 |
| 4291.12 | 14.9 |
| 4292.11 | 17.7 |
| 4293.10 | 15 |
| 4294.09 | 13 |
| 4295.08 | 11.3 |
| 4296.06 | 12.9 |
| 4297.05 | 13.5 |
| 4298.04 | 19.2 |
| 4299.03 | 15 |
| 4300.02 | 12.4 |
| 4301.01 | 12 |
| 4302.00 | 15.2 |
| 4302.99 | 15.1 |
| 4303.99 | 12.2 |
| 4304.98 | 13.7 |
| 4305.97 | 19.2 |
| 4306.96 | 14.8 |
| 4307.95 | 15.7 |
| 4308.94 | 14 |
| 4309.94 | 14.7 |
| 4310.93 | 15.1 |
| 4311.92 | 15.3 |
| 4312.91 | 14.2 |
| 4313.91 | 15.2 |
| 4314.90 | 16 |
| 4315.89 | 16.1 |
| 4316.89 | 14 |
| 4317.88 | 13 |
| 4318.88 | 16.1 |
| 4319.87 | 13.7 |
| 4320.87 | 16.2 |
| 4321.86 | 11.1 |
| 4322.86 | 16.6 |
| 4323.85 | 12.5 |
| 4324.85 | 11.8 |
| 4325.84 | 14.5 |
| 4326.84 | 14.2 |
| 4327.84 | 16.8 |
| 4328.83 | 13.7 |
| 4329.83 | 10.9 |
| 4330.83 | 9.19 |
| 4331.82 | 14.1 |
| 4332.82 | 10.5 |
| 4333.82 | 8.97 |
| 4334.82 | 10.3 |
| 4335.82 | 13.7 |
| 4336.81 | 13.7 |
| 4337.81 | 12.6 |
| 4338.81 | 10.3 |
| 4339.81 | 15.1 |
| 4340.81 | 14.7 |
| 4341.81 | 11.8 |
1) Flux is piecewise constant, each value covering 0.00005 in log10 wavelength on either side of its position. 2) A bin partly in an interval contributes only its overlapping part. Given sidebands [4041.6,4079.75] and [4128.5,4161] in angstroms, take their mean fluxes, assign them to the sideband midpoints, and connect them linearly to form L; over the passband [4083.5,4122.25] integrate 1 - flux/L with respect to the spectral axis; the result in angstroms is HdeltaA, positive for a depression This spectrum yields 7.6 angstroms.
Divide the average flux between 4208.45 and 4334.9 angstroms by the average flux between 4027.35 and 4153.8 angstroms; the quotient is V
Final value 0.99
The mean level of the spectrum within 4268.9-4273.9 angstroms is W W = 15.5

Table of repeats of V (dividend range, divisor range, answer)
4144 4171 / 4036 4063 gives 0.95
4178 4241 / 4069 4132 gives 1.13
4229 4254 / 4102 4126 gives 1.19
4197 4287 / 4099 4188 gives 1.05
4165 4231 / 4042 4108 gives 1.07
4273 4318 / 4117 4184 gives 0.92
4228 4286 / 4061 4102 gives 1.08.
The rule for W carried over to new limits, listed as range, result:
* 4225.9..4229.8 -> 15.9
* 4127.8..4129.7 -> 17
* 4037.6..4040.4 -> 19.1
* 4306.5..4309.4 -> 14.9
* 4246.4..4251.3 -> 16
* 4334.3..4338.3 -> 12.6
